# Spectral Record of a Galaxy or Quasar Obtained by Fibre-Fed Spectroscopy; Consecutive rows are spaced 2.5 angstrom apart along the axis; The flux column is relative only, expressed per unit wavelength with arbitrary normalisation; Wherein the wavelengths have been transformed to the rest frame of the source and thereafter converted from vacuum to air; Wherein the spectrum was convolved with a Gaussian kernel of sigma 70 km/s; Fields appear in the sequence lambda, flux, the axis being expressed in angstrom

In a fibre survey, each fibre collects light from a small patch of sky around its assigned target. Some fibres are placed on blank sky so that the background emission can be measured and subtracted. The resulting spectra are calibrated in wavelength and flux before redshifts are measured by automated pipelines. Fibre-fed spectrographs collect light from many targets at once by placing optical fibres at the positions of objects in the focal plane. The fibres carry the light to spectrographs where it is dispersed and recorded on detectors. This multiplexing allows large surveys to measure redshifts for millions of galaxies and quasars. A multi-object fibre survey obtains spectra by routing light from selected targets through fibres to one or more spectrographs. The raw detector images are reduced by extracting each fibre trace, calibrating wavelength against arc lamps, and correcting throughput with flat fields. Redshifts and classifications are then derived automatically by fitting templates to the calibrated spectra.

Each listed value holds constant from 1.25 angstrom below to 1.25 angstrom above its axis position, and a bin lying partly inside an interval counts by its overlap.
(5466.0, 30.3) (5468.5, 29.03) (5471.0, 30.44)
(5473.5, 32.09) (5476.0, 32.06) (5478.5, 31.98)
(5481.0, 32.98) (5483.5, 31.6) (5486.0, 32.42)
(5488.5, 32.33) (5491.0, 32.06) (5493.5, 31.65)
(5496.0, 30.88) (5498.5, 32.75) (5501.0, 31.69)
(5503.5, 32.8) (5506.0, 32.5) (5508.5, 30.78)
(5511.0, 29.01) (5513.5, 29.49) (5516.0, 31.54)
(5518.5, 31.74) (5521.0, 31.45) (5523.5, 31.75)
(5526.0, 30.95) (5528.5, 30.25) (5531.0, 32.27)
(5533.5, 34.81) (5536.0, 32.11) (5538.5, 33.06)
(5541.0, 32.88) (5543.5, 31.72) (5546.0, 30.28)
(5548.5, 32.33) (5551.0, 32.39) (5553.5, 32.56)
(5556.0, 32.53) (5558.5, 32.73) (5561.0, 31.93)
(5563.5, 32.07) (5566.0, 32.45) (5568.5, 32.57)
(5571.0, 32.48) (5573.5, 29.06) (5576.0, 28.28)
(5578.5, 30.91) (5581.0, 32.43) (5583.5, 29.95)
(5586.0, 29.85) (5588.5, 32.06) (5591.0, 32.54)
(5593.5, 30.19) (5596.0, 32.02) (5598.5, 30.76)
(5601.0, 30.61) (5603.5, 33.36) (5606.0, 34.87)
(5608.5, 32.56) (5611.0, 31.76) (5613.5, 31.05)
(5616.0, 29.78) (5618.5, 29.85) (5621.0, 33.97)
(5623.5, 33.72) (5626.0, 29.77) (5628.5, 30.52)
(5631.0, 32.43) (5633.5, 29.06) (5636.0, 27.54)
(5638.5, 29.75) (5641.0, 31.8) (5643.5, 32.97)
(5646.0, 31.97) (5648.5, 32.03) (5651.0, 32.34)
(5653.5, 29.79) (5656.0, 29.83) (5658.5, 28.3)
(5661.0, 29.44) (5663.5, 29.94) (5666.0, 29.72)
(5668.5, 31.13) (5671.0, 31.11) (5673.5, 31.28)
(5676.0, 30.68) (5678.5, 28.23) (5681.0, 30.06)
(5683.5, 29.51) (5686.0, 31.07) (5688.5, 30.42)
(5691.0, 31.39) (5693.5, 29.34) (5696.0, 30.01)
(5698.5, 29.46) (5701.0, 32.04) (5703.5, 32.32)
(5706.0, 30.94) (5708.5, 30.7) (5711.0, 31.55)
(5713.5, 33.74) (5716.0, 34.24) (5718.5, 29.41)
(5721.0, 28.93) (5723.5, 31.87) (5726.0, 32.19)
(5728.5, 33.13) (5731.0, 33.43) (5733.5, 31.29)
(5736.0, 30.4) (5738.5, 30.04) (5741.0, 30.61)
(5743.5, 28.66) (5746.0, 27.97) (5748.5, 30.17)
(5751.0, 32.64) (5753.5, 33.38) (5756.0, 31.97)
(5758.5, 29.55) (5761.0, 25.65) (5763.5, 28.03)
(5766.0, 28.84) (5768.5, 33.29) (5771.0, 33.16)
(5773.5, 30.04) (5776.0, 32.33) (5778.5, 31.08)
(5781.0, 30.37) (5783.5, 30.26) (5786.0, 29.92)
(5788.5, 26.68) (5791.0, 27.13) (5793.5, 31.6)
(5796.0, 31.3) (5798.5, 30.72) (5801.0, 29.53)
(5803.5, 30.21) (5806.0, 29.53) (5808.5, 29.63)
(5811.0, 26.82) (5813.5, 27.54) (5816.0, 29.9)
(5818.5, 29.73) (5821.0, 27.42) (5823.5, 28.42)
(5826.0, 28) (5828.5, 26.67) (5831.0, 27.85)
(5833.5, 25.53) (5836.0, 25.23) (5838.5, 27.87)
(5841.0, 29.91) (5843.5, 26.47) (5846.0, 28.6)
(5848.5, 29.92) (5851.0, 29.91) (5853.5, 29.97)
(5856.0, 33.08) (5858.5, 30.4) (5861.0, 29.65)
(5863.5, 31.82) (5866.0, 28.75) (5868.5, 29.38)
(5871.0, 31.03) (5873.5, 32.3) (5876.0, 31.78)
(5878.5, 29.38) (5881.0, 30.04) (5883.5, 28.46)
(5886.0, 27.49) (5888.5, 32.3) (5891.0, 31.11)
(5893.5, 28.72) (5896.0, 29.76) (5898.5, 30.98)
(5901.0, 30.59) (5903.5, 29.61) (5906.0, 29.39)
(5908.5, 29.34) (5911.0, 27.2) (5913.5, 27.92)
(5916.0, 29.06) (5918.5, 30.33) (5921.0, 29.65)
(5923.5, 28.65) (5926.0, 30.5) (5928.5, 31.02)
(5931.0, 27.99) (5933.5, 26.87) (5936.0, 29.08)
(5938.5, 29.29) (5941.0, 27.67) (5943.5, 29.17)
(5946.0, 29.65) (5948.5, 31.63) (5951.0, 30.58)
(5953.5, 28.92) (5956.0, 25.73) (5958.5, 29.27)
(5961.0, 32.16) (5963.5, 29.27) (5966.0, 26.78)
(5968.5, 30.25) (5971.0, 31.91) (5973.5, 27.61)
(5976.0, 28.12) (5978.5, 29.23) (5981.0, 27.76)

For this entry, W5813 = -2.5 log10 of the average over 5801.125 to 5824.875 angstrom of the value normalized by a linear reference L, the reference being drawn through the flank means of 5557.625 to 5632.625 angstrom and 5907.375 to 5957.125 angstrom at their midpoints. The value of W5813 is 0.04 mag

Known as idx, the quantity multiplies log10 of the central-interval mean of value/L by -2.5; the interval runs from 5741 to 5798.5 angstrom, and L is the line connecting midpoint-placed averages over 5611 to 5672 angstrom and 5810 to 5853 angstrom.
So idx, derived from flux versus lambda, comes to -0.05 mag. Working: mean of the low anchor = 30.8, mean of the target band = 30.2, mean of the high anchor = 28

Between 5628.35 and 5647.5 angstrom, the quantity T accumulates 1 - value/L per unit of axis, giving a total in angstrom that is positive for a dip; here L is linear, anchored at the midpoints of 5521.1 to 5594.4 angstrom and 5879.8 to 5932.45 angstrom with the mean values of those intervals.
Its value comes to 0.3 angstrom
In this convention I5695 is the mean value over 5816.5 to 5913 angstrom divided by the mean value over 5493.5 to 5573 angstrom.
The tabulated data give 0.92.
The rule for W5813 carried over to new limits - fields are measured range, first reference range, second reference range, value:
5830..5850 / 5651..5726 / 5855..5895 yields 0.10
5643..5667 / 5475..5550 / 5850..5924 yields 0.02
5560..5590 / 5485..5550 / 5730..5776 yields 0.01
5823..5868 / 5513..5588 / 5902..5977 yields 0.04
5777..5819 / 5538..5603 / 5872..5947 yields 0.02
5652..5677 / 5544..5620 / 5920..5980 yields 0.03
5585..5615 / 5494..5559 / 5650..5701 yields -0.03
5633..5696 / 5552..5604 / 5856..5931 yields 0.02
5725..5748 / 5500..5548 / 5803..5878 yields -0.03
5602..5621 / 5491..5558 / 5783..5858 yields -0.04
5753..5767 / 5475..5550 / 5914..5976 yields 0.04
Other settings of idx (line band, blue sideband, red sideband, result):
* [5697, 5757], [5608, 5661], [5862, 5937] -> -0.03 mag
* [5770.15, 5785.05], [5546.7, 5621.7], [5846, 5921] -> -0.02 mag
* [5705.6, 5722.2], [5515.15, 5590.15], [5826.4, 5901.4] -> -0.03 mag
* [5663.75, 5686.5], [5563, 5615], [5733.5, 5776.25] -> 0.02 mag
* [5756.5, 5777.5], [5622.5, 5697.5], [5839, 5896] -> 0.00 mag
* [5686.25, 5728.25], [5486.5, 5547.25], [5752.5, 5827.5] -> -0.03 mag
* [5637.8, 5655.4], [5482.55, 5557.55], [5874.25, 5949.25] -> -0.02 mag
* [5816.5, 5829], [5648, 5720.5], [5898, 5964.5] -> 0.06 mag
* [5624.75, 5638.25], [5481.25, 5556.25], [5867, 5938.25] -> 0.05 mag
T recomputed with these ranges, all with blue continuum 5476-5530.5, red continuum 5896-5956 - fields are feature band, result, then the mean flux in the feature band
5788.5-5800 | 0.1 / 29.8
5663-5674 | 0.0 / 30.6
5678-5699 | 0.4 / 30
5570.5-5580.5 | 0.3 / 30.2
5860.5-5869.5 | -0.1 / 29.9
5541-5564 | -0.6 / 32.1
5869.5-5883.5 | -0.5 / 30.7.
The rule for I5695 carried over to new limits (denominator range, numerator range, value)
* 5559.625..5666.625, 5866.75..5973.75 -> 0.95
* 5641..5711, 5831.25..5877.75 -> 0.96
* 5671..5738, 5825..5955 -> 0.95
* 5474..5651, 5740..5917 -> 0.94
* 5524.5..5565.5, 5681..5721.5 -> 0.96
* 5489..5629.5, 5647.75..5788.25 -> 0.97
